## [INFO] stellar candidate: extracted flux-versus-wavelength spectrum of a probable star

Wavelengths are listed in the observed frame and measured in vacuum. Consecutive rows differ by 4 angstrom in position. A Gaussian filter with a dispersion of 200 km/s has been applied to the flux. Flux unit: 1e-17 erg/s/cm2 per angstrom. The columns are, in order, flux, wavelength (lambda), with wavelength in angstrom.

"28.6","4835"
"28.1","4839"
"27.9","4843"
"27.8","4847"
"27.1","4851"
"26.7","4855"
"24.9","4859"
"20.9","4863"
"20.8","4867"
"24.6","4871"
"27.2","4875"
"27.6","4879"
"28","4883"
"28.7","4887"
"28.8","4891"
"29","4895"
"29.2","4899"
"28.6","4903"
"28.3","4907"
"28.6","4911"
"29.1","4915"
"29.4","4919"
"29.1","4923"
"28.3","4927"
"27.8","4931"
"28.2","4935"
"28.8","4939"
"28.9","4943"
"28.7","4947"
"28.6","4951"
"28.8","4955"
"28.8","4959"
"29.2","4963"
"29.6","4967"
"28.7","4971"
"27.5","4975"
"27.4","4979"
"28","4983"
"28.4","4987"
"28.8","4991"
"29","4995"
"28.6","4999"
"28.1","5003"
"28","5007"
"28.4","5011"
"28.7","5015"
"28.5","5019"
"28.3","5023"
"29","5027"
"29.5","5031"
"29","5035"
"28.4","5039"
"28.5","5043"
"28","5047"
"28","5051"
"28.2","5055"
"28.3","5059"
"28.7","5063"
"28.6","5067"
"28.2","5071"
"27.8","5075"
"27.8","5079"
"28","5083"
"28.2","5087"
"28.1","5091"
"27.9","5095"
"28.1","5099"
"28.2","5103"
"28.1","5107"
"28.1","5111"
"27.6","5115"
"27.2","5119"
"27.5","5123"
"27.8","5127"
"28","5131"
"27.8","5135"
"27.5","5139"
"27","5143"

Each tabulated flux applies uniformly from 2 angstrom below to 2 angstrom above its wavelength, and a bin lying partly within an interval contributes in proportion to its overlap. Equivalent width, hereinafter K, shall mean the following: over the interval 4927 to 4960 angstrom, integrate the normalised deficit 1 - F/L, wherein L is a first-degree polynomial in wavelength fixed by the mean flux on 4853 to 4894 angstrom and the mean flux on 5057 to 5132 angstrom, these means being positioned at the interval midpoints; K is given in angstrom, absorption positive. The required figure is -2.5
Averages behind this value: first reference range 25.9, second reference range 28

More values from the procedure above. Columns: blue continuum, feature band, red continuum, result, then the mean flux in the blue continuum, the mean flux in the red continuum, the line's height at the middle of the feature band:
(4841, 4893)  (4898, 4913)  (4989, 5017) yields -0.99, 26.2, 28.5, 26.9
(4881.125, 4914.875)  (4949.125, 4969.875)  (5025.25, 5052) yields -0.24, 28.7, 28.6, 28.7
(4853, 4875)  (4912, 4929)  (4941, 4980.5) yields -1.46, 23.9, 28.6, 26.7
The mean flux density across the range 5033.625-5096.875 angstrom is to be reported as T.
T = 28.2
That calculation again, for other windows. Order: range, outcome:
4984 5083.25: 28.4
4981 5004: 28.5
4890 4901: 29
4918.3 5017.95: 28.5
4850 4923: 27.1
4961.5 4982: 28.4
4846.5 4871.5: 24.5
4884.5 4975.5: 28.7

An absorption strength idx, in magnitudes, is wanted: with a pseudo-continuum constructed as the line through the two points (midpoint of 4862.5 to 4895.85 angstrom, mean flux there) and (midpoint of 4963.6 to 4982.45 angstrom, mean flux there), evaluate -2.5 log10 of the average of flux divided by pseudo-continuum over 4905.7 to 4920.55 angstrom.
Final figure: -0.070 mag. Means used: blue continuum 26.3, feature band 28.9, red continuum 28.3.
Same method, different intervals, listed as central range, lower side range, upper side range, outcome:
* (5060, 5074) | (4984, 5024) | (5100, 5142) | -0.01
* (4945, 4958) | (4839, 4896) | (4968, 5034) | -0.04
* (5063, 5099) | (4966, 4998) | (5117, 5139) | -0.01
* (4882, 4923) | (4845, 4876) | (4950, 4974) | -0.09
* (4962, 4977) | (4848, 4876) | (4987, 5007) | -0.04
